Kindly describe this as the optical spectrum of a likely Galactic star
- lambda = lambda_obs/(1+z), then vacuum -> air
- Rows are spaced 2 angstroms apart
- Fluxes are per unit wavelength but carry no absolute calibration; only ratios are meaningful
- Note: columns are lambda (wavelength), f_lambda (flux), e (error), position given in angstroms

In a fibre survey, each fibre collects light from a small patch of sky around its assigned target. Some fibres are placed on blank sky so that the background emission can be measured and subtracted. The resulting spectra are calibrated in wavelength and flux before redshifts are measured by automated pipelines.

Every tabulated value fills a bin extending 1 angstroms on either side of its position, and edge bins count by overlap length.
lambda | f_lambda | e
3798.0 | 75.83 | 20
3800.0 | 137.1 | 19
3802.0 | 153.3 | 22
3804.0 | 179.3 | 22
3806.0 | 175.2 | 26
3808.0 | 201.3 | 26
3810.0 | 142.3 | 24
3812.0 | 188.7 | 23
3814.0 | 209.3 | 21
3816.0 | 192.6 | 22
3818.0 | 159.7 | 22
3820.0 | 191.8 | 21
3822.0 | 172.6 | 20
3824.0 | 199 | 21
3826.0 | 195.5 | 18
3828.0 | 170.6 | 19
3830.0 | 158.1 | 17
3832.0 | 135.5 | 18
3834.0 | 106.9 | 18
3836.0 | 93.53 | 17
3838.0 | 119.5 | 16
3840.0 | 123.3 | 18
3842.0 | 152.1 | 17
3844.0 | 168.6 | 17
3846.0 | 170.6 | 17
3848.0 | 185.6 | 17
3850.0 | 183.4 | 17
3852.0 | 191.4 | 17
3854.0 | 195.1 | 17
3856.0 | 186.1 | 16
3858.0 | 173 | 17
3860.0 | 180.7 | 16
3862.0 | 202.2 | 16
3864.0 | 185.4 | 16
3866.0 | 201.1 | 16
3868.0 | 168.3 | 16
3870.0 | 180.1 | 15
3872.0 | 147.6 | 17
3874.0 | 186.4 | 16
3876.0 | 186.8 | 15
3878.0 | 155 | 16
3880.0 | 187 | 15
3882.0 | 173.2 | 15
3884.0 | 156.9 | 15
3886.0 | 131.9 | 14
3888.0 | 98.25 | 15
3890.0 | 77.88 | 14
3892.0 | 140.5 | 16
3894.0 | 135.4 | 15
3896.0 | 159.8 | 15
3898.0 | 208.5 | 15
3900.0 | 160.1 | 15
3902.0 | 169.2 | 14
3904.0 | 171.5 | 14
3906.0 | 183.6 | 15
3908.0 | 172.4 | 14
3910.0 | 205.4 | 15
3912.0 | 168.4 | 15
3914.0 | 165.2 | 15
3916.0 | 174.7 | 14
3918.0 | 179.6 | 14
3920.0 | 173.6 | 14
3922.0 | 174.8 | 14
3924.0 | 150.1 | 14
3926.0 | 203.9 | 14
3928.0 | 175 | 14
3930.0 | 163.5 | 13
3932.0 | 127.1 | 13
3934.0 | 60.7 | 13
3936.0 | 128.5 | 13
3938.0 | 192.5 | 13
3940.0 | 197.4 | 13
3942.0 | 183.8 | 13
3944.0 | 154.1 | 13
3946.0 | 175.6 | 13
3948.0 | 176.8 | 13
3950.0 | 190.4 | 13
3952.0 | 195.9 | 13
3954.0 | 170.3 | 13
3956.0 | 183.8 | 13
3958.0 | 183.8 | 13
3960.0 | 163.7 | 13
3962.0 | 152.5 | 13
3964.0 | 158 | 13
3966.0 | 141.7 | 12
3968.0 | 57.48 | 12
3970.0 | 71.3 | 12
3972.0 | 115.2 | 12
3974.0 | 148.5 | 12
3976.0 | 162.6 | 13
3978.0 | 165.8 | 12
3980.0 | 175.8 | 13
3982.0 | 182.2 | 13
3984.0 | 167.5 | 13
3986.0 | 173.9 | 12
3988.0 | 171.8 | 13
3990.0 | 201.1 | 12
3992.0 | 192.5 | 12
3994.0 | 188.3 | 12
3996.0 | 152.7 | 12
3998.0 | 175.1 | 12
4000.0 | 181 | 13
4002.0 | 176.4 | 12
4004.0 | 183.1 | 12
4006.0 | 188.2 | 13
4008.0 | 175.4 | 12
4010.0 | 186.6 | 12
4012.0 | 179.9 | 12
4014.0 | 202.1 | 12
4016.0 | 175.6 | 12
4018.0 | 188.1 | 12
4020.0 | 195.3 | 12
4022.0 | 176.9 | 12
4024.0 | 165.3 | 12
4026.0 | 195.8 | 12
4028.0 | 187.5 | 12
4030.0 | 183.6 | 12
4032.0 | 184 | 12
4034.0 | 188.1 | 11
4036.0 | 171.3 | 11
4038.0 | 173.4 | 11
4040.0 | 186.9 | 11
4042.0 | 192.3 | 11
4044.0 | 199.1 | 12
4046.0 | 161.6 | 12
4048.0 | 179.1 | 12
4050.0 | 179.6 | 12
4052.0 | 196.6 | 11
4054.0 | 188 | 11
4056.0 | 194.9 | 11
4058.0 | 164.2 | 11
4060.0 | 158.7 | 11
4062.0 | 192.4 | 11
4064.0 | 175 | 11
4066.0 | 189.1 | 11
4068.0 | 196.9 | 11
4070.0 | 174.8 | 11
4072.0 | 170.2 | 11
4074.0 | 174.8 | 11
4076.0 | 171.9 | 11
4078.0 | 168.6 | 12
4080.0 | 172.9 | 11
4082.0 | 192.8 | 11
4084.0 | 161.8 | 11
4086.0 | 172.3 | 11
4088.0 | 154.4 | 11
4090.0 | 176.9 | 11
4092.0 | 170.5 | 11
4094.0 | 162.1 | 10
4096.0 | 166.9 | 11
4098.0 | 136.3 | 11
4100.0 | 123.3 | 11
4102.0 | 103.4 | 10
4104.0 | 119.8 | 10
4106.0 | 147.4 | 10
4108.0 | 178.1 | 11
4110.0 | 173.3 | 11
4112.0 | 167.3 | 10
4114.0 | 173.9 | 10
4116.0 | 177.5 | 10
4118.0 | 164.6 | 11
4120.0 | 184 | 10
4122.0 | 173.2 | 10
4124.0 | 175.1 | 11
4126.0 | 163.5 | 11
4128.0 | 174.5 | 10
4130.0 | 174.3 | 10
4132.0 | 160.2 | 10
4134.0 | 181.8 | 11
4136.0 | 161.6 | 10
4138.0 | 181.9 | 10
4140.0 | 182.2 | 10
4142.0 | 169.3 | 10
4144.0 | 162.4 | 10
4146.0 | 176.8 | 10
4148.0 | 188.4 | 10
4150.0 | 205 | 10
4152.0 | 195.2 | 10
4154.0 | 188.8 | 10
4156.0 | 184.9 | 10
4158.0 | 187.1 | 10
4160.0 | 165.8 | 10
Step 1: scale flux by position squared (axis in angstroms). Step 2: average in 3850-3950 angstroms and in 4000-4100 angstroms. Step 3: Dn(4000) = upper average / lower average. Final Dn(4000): 1.1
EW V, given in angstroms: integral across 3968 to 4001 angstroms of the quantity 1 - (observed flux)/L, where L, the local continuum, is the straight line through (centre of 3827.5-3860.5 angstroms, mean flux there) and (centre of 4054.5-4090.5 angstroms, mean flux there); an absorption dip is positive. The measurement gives 1.60 angstroms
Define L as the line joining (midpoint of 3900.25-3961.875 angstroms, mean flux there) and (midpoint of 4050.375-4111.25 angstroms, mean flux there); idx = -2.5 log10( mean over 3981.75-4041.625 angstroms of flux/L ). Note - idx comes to -0.08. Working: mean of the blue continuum 170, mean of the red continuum 168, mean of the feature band 182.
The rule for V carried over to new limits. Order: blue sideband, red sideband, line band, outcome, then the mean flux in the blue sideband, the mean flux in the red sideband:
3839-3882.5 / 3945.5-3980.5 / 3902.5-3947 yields -1.3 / 177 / 154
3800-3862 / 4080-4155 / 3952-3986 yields 3.3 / 169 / 168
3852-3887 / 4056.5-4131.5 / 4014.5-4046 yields -2.6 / 177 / 167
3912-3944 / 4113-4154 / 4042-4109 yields 1.3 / 163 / 177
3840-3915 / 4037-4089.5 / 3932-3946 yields 1.6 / 169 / 179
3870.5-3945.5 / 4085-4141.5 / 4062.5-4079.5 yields -1.5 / 162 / 164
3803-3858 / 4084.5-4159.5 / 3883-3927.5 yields 1.7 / 169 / 169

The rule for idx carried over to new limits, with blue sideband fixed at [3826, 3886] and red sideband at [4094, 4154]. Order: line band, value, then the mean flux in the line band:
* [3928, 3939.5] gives 0.18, 141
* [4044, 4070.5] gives -0.09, 182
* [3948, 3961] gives -0.09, 181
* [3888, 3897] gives 0.31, 125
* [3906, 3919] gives -0.07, 178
